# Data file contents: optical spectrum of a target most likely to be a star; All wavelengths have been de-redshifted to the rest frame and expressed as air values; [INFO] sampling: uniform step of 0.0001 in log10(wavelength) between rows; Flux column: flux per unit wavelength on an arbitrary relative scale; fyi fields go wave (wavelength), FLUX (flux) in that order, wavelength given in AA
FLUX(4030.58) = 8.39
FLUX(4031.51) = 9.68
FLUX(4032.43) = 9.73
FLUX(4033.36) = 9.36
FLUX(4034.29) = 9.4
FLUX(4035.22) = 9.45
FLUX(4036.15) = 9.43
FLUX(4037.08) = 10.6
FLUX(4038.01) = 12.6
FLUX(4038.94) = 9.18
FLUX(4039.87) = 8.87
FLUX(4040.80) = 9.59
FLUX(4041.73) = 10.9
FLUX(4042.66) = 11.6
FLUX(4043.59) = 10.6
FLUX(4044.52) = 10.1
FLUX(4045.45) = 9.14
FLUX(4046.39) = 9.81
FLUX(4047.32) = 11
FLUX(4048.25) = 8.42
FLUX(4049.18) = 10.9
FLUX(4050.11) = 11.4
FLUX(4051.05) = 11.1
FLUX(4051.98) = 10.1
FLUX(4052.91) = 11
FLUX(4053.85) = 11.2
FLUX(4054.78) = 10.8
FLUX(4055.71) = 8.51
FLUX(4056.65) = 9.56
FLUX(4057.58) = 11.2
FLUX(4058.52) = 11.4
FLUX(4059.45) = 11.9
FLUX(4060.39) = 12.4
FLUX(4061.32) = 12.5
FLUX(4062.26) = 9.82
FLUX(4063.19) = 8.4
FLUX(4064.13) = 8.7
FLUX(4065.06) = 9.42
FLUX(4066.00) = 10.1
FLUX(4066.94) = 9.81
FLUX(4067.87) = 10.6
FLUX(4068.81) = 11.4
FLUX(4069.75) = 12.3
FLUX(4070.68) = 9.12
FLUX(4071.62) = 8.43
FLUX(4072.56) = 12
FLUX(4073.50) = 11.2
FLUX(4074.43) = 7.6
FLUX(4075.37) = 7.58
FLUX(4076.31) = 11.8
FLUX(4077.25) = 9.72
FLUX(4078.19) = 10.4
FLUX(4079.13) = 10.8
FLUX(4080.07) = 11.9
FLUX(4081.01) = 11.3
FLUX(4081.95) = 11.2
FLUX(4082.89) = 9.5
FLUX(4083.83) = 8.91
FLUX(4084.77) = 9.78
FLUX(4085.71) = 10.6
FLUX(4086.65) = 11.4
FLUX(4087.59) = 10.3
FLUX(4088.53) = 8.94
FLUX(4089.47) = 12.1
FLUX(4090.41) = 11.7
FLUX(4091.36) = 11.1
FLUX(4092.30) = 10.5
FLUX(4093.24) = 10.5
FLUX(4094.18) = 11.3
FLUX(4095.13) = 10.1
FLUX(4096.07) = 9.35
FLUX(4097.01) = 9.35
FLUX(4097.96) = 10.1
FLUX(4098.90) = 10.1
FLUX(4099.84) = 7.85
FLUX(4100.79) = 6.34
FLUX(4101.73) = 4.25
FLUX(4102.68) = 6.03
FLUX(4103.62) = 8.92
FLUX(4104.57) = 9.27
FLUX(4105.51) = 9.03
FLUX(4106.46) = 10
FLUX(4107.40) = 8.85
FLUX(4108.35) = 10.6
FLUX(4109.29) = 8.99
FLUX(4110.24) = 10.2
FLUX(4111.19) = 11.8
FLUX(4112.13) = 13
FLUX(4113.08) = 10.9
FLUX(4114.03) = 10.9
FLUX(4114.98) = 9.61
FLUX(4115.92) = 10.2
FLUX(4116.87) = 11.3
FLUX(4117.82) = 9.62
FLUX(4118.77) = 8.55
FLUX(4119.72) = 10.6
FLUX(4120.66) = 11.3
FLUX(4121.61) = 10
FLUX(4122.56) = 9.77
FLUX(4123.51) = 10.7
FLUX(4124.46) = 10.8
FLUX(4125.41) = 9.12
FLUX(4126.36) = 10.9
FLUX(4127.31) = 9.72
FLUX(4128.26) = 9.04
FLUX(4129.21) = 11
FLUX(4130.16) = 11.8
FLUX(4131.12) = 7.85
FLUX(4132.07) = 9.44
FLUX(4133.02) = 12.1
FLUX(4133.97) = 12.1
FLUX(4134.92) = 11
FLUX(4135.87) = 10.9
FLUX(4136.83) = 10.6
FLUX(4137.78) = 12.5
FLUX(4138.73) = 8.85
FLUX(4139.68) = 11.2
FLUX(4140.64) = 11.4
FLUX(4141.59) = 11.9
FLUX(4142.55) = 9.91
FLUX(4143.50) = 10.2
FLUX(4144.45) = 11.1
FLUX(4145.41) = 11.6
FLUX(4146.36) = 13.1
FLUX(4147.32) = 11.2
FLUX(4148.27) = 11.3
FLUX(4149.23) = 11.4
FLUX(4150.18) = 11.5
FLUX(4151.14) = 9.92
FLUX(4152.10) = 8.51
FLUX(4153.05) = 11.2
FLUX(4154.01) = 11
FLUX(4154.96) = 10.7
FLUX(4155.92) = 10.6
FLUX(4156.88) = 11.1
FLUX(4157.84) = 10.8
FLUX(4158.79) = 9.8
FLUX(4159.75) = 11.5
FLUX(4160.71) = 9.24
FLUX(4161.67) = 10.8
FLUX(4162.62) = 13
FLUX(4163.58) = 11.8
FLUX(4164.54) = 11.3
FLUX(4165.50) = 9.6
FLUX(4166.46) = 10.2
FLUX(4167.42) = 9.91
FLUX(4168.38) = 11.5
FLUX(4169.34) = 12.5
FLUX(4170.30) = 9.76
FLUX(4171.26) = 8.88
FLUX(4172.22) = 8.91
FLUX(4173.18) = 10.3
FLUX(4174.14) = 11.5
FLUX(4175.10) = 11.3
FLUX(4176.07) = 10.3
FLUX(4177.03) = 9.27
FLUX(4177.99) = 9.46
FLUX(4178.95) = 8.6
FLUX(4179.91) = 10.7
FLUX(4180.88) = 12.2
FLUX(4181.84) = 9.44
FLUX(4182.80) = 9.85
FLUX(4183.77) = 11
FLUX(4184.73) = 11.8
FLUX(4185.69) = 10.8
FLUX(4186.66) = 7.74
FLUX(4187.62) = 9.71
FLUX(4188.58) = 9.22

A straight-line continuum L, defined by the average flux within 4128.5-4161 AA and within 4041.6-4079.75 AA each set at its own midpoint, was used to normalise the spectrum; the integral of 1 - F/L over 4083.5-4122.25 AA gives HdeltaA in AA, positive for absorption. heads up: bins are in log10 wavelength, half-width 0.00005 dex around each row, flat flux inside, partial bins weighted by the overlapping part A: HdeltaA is 2.7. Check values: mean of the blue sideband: 10.4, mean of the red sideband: 10.8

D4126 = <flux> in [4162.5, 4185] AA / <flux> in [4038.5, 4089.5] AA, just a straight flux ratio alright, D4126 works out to 1.0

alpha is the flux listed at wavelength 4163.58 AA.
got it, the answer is 11.8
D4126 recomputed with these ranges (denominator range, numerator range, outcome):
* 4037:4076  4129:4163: 1.06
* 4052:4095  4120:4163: 1.03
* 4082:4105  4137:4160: 1.14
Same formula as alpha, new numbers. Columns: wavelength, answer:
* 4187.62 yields 9.71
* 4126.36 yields 10.9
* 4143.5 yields 10.2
